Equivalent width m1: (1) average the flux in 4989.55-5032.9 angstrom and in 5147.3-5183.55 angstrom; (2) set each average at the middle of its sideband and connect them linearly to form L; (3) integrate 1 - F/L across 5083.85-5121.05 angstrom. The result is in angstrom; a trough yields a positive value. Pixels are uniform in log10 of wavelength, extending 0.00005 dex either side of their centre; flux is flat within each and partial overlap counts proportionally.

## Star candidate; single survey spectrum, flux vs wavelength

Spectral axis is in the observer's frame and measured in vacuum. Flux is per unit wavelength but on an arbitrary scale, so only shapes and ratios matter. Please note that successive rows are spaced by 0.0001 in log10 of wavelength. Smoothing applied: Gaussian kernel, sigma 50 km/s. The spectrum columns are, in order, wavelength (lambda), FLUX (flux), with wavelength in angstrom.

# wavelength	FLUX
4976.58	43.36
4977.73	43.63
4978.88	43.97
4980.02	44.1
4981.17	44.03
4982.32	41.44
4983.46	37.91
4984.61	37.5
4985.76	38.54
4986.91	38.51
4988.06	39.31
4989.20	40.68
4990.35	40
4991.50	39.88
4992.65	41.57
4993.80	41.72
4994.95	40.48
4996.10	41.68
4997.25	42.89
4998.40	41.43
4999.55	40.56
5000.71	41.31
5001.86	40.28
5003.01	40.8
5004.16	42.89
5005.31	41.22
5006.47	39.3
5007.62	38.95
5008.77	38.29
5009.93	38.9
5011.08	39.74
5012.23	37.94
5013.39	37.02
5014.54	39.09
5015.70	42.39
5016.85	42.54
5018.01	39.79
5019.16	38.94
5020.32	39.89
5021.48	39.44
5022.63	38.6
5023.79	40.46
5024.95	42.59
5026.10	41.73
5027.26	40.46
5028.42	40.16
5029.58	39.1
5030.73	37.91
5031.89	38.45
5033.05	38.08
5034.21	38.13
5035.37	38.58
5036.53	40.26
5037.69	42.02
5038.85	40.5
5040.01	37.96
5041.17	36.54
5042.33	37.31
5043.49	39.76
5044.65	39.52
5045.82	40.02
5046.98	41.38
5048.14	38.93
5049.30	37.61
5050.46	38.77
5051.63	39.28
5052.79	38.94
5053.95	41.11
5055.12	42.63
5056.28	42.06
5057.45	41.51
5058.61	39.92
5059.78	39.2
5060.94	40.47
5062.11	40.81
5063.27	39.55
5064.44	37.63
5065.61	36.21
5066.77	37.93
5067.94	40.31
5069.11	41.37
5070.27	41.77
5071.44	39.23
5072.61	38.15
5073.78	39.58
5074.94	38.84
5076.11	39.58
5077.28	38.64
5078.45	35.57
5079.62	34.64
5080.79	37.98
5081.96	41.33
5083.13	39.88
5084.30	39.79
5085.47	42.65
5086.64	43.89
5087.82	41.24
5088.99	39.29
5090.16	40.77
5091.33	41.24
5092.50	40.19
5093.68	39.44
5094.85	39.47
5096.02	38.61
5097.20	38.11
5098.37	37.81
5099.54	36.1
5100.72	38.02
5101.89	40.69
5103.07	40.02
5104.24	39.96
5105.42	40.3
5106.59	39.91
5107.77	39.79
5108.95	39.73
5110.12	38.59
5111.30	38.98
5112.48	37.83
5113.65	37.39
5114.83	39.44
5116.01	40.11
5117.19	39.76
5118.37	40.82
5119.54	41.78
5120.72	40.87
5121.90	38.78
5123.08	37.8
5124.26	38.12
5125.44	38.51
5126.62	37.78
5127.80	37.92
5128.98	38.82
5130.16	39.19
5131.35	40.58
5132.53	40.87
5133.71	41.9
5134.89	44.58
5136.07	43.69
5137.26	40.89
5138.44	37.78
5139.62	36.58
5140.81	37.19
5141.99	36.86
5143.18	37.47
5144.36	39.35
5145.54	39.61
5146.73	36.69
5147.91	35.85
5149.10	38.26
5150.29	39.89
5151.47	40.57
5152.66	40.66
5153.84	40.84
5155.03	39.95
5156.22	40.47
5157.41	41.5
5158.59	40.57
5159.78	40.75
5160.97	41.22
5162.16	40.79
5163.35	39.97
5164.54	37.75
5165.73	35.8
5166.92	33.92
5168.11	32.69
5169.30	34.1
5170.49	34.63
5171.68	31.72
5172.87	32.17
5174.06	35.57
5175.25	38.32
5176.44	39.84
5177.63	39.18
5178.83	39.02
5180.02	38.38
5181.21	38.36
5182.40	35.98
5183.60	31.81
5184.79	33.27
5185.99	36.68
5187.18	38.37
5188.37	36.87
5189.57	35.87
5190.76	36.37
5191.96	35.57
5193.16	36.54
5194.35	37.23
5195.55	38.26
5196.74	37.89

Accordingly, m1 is -0.9 angstrom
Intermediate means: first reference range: 40.2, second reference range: 37.9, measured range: 39.8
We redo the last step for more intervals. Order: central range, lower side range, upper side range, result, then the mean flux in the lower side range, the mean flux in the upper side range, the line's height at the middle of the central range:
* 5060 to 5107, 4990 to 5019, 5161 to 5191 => -1.1 angstrom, 40.4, 36.4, 38.6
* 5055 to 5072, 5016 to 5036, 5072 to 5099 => -0.2 angstrom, 39.7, 39.4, 39.5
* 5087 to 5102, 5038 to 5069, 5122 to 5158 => 0.0 angstrom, 39.5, 39.3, 39.4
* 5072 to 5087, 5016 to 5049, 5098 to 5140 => 0.1 angstrom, 39.6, 39.5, 39.6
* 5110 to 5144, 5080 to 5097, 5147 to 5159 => 0.5 angstrom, 40.3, 39.8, 40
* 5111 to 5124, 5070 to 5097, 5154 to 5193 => -0.2 angstrom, 39.6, 37.1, 38.7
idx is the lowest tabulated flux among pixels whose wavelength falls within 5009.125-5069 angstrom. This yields 36.21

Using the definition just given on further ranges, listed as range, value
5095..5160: 35.85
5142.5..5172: 31.72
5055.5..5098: 34.64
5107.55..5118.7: 37.39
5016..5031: 37.91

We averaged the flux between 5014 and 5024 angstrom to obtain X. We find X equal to 40.1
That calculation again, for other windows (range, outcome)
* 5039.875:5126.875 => 39.4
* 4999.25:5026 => 40.1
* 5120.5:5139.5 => 39.8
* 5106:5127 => 39.2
